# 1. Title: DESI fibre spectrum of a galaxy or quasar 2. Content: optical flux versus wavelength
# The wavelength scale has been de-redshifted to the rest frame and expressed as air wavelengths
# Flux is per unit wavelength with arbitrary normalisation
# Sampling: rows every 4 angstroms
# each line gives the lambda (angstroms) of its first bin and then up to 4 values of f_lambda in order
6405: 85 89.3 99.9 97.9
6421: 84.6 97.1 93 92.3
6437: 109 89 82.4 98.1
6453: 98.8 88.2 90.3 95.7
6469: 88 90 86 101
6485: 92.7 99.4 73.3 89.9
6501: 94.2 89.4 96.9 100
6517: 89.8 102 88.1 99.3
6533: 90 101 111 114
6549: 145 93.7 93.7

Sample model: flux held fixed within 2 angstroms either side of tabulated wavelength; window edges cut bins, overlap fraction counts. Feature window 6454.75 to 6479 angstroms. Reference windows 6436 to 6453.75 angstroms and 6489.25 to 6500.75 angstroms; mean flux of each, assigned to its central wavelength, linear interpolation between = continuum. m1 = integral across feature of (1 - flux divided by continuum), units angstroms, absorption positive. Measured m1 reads 0.3 angstroms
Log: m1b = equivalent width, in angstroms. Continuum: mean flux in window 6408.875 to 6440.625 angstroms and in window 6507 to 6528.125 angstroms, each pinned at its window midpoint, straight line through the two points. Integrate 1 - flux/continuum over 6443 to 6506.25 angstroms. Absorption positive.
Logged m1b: 2.9 angstroms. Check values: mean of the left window 95.4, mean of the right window 95.6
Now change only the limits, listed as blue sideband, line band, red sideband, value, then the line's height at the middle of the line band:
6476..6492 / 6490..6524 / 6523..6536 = 0.54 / 93.5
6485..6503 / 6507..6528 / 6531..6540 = -0.37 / 93.9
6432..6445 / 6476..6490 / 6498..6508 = -0.32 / 93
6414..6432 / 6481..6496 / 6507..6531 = 0.78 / 95.2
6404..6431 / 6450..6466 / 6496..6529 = -0.01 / 93.3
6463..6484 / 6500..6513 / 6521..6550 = 0.62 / 99.1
